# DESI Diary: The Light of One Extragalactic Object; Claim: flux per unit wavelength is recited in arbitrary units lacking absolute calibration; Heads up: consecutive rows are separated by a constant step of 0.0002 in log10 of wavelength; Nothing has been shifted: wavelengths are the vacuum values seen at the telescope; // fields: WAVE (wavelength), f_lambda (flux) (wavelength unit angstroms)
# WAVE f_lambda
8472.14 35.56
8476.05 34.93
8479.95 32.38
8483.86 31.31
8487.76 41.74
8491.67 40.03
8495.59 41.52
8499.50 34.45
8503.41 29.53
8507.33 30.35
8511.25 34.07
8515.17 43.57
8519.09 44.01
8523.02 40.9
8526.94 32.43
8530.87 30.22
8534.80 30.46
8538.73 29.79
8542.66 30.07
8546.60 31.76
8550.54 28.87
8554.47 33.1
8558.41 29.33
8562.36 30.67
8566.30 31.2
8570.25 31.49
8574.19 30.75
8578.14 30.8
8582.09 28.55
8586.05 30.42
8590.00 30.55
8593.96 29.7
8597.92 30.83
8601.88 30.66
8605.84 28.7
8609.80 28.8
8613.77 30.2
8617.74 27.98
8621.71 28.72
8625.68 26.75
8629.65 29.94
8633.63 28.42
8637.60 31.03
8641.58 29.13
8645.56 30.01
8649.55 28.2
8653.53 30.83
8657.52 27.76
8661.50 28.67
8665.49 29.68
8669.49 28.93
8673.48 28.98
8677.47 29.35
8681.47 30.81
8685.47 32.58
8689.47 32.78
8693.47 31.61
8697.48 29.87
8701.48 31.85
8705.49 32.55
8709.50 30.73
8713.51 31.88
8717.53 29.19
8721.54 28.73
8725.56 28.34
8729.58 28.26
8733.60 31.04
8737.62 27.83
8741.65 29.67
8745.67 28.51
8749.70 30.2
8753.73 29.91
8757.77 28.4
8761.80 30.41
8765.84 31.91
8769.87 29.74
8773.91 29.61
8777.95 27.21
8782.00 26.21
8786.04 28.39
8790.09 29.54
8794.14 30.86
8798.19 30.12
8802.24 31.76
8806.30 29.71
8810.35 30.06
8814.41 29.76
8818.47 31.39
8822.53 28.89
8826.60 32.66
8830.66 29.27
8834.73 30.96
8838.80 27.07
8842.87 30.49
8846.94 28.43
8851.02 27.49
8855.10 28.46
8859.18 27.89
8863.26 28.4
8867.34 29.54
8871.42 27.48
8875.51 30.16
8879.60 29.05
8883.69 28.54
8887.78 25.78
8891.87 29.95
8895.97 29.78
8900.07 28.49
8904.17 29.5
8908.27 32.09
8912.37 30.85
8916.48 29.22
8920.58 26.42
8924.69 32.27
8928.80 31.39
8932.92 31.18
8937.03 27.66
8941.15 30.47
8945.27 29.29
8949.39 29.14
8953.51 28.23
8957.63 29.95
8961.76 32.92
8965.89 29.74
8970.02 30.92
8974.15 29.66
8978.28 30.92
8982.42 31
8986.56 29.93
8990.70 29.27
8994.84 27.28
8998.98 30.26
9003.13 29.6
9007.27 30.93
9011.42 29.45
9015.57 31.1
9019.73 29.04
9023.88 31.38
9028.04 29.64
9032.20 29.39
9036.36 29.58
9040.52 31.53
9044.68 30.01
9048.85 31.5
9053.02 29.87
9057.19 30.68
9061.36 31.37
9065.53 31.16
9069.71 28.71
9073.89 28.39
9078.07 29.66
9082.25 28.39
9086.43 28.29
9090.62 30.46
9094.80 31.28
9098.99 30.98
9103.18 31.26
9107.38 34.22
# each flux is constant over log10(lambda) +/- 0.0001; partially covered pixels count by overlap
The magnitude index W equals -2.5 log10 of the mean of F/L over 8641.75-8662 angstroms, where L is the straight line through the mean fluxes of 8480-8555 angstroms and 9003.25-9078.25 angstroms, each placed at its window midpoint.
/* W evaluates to 0.15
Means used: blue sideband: 34.6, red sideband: 30.2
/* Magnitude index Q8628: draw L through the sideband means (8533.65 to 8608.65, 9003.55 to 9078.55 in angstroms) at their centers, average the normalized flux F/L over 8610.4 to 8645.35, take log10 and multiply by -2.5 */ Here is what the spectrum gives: 0.05 mag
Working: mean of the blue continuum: 30.4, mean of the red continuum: 30.2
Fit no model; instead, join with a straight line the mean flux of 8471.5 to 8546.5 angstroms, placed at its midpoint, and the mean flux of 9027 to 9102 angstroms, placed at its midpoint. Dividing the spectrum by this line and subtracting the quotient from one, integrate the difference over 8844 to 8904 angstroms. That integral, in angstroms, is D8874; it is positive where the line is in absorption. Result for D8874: 6.0 angstroms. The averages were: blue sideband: 35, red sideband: 30.1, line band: 28.6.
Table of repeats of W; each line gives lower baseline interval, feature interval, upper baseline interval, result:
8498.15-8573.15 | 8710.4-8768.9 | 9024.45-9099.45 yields 0.08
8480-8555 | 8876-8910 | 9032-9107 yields 0.09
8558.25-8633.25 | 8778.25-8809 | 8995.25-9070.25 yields 0.02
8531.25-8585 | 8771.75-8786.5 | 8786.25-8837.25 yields 0.09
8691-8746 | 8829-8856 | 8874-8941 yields 0.03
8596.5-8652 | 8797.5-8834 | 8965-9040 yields -0.03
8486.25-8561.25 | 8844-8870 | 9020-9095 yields 0.12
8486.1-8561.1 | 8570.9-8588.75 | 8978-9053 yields 0.13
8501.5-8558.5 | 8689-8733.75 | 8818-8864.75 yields 0.02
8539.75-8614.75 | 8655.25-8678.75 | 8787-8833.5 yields 0.05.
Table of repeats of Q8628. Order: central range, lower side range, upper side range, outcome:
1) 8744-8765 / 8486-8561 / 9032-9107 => 0.11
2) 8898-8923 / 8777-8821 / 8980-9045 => 0.01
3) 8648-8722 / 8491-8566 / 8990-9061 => 0.08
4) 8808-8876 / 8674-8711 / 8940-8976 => 0.05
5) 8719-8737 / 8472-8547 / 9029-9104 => 0.14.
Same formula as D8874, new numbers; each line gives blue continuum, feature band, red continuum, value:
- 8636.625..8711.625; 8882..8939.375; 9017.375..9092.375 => 1.0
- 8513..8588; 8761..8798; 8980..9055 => 2.4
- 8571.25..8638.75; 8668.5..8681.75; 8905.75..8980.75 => 0.1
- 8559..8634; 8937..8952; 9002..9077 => 0.4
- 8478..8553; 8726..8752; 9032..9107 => 2.9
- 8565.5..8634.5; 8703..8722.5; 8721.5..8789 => -1.0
